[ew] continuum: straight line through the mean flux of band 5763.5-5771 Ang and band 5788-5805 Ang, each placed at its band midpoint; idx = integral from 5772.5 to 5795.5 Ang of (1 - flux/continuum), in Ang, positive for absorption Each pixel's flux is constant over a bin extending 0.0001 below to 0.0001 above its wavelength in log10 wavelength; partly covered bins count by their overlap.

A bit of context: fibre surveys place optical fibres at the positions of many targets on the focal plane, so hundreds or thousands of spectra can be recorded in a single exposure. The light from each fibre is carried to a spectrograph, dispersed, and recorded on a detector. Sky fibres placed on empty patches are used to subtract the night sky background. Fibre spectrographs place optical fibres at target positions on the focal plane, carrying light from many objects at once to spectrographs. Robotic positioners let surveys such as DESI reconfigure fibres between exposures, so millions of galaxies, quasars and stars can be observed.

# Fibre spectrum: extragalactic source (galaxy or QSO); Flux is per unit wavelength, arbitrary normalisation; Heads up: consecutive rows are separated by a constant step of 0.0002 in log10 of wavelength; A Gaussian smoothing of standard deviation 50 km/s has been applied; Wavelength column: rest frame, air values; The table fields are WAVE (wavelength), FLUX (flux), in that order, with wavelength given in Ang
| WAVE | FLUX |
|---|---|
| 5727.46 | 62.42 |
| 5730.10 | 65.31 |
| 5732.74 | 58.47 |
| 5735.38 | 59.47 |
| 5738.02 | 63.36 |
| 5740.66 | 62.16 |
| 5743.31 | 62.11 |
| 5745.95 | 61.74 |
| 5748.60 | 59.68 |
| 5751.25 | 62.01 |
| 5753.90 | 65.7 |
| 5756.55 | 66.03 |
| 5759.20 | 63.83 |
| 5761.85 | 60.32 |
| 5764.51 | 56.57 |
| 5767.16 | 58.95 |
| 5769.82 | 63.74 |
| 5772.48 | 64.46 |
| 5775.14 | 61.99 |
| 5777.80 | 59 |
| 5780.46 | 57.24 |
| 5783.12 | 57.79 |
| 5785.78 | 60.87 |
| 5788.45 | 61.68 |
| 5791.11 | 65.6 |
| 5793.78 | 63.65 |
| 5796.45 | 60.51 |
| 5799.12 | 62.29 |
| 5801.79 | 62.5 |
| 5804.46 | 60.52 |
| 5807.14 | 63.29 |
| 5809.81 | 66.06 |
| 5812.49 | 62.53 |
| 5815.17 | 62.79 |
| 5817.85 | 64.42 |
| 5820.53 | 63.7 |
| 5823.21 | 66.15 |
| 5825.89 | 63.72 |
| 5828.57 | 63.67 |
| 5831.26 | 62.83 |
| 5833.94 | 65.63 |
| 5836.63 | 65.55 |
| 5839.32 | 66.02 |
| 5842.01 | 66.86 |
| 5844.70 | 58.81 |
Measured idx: 0.08 Ang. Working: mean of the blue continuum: 59.8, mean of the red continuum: 62.5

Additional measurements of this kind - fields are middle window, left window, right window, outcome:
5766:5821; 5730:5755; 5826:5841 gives 1.2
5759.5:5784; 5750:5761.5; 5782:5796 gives 1.1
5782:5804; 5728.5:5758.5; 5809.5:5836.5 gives 0.6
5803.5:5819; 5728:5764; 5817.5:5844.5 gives 0.2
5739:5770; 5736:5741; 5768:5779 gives 0.2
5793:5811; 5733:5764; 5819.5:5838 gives 0.3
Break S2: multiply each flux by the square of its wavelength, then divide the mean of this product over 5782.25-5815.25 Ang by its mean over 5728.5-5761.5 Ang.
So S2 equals 1.0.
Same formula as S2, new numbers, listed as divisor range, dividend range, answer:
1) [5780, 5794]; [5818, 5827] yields 1.07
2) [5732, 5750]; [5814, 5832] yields 1.08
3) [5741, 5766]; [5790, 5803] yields 1.03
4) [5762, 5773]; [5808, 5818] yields 1.07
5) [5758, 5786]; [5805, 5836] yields 1.08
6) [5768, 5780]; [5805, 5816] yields 1.04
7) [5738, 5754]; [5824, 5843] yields 1.08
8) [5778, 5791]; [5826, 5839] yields 1.09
